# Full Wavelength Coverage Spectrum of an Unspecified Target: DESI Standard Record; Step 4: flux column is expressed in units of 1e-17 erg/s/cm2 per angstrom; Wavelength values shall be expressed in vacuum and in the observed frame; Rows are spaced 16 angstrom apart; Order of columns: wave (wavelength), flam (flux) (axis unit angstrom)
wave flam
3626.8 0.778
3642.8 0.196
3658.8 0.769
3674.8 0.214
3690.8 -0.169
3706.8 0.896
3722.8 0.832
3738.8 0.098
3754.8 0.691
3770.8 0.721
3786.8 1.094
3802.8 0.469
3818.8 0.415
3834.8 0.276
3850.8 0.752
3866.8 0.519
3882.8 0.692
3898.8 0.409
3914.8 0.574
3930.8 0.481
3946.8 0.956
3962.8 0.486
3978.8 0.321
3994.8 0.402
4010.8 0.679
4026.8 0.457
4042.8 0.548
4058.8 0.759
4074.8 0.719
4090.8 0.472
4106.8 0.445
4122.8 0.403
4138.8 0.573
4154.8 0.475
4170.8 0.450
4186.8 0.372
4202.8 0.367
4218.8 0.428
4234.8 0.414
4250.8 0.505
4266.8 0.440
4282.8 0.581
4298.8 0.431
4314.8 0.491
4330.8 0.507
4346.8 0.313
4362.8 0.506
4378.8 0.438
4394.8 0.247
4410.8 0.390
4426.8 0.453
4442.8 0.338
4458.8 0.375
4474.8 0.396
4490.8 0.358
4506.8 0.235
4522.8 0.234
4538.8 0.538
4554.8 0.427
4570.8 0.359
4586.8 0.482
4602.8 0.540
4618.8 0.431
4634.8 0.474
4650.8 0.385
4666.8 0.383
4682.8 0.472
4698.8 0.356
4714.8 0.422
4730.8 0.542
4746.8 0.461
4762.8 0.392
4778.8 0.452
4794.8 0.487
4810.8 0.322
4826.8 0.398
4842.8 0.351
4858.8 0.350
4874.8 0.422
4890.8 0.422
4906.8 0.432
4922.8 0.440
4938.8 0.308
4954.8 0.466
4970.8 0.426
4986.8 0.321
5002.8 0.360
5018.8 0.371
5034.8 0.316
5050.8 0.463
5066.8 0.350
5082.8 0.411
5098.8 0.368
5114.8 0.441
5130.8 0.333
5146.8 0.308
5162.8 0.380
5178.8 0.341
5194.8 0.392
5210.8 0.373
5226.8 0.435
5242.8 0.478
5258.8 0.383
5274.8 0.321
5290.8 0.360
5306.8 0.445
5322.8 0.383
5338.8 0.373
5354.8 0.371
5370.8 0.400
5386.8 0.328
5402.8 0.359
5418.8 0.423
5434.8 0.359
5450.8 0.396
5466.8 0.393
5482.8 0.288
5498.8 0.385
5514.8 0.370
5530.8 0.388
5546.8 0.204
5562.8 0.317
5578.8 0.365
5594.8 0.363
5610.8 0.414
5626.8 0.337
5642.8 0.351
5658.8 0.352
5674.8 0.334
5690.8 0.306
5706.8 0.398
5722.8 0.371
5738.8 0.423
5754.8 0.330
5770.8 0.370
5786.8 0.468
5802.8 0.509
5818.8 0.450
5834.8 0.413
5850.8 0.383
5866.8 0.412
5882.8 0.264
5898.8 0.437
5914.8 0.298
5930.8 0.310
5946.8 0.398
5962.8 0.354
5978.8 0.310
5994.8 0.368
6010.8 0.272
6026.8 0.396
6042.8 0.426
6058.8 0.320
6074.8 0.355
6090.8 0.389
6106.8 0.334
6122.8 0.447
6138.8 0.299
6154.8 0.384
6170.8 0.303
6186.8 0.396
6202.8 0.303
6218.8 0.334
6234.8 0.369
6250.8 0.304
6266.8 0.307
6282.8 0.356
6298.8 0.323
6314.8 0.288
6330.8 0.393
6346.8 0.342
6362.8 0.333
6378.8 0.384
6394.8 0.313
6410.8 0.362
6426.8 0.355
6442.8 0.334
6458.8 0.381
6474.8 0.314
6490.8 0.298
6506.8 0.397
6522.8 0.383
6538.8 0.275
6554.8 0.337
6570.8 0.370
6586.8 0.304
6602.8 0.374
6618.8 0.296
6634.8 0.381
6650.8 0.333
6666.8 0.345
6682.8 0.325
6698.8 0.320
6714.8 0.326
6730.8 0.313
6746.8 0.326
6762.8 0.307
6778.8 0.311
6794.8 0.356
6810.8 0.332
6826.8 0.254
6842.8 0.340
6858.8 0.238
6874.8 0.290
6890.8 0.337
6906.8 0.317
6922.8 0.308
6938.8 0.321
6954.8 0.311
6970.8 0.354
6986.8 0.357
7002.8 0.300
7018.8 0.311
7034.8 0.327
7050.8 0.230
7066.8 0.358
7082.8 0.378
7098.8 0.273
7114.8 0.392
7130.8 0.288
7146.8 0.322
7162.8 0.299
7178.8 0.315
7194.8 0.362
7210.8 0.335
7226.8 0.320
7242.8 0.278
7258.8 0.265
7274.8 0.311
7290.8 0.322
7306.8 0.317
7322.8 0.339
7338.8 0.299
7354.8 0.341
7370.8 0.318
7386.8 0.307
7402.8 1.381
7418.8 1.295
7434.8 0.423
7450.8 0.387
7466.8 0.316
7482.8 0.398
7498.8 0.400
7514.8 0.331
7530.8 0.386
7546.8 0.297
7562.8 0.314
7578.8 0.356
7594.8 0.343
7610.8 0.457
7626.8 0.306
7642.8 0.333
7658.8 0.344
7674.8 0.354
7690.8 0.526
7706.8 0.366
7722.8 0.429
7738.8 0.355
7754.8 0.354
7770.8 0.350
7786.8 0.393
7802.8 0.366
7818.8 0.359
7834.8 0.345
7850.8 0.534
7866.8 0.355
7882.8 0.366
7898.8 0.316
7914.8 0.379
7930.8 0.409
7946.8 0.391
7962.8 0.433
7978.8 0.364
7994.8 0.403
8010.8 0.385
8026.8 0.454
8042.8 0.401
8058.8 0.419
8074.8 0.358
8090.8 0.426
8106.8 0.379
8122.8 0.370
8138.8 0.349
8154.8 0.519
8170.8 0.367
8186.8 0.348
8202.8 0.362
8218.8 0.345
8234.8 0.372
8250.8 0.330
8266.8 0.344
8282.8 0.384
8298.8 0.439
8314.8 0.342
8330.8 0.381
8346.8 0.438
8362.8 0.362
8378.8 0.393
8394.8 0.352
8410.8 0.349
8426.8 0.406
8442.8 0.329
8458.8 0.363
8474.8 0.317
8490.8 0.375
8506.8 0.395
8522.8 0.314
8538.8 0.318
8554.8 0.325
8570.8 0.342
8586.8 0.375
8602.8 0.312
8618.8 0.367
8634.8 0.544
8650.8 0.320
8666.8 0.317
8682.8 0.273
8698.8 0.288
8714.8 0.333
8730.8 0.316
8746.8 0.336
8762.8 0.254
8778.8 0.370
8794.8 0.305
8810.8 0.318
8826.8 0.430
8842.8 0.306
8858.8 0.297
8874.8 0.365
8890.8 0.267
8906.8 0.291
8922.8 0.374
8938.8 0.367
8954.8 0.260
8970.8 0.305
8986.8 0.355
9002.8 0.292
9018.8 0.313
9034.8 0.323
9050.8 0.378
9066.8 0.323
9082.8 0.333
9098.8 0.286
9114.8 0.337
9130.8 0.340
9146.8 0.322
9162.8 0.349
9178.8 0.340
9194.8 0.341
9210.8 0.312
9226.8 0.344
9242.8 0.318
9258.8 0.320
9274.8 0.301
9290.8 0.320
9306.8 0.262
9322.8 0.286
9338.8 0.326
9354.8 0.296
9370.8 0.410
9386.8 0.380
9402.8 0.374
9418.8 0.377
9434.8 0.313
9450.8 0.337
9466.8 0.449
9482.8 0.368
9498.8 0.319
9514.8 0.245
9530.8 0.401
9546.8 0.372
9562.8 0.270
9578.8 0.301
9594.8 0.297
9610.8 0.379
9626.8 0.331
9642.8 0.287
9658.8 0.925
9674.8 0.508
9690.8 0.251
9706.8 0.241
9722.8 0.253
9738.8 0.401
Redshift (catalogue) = 0.987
